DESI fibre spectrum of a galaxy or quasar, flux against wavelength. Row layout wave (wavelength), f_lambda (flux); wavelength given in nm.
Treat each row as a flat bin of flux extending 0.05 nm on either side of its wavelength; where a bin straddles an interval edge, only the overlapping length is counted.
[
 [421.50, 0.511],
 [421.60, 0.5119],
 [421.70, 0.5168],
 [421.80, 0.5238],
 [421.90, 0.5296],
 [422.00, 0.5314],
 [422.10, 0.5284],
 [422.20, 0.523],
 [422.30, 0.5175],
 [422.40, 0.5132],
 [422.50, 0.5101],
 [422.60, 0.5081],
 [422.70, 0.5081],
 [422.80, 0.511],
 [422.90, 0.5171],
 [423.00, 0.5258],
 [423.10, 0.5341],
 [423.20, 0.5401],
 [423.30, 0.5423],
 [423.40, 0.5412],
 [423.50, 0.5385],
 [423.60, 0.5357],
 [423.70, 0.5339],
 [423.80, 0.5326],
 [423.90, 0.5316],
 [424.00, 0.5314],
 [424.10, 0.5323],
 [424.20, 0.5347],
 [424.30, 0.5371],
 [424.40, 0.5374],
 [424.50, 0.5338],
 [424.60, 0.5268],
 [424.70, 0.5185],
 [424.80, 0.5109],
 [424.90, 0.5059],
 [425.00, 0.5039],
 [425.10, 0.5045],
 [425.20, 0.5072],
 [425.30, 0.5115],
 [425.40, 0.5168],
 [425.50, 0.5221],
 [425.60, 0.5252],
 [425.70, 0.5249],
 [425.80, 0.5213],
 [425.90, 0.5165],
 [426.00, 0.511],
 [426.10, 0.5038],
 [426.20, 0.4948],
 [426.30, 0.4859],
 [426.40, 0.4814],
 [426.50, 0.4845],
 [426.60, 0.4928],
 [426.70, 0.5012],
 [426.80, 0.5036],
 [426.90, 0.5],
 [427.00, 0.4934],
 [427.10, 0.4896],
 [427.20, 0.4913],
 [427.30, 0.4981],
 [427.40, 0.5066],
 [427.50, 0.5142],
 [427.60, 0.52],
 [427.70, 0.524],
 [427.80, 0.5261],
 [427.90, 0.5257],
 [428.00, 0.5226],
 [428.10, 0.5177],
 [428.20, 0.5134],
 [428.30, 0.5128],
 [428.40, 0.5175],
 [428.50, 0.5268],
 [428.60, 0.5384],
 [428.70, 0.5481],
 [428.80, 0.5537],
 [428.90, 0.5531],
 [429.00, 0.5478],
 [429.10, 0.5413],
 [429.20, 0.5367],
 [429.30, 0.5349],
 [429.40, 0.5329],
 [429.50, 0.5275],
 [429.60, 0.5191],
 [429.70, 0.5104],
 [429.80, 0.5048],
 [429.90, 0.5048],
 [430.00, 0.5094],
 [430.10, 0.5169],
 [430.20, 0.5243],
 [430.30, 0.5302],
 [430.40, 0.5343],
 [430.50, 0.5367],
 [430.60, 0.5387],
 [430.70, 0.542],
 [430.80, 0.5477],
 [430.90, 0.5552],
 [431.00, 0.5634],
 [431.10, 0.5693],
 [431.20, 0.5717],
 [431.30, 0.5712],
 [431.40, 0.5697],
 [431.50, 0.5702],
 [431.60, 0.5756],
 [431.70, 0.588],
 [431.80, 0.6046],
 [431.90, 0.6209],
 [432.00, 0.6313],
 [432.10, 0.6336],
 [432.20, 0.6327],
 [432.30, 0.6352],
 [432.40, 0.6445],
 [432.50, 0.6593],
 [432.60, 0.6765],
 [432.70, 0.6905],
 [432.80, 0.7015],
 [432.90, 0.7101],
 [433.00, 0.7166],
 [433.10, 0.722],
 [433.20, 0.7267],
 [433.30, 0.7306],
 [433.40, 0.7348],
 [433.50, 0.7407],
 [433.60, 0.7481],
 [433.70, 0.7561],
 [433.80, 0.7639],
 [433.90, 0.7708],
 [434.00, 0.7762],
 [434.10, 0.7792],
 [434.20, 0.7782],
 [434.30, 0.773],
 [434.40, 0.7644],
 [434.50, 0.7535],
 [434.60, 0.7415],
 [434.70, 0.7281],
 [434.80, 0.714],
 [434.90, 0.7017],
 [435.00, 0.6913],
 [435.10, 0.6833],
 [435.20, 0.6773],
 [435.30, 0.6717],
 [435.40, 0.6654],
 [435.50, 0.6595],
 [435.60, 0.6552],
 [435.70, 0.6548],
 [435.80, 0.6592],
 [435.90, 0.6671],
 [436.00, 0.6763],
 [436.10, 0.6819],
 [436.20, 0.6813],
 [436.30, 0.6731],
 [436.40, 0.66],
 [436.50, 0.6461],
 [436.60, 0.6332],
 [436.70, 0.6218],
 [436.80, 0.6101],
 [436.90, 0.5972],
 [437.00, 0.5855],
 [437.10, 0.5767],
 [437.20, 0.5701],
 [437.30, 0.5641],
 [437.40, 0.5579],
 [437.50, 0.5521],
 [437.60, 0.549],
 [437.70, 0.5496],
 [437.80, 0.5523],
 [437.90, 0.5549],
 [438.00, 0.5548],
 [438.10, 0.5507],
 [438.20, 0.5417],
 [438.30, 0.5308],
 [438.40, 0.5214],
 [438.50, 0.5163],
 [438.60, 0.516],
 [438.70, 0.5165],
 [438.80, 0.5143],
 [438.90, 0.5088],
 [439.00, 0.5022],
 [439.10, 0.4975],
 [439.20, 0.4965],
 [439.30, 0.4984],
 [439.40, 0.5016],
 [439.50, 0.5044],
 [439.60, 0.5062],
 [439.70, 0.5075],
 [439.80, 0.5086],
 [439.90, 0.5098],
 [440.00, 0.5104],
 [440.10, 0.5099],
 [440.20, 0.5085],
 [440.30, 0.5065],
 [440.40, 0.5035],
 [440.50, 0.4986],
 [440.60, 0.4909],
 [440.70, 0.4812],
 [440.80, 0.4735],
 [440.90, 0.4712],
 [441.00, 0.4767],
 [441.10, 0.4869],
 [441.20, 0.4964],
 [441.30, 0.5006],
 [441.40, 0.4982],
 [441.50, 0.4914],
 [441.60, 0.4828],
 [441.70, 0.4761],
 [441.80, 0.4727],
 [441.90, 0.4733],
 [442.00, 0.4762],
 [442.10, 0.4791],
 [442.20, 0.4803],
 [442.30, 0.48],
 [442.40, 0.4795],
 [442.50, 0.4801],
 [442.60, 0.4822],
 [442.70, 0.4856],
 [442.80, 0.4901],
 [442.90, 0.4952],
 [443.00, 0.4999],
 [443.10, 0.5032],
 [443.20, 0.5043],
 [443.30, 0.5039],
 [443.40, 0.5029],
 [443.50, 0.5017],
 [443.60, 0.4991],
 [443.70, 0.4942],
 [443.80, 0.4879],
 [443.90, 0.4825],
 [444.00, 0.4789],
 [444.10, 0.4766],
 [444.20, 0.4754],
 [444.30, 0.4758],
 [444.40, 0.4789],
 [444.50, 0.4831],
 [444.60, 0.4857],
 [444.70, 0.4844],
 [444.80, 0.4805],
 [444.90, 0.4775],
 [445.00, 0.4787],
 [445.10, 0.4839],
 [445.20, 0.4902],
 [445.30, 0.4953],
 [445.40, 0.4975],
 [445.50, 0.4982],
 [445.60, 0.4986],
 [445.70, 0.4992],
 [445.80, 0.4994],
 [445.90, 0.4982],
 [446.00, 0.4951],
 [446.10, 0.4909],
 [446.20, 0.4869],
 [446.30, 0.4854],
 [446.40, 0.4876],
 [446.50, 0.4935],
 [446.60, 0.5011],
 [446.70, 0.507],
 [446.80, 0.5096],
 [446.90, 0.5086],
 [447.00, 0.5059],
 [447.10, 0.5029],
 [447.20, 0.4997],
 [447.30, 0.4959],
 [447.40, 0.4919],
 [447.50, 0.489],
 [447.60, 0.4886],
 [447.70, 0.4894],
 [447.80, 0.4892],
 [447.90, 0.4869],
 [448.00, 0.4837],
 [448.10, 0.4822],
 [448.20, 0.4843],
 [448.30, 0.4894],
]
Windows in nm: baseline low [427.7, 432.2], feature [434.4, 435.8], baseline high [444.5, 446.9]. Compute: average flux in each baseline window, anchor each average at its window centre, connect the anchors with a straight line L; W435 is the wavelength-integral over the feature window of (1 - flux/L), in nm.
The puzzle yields -0.44 nm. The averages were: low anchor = 0.547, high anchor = 0.493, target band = 0.694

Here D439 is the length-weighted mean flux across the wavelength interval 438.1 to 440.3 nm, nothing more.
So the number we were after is 0.512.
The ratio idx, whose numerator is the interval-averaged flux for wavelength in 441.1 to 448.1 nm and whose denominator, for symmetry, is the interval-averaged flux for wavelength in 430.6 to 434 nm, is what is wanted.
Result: 0.75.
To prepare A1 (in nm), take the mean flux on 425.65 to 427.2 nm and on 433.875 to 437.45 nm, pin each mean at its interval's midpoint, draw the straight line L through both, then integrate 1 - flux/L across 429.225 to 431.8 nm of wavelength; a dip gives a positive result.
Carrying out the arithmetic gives 0.153 nm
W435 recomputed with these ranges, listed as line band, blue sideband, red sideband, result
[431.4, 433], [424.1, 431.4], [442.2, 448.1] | -0.39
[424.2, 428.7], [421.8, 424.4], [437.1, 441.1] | 0.11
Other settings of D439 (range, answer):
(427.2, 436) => 0.615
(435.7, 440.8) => 0.555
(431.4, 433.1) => 0.643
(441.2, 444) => 0.489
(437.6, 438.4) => 0.546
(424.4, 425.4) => 0.515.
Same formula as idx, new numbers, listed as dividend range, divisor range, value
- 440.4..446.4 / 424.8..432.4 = 0.91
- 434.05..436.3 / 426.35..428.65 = 1.38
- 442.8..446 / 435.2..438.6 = 0.81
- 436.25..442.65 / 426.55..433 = 0.94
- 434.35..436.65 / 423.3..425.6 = 1.30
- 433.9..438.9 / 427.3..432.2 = 1.17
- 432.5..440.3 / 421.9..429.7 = 1.21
